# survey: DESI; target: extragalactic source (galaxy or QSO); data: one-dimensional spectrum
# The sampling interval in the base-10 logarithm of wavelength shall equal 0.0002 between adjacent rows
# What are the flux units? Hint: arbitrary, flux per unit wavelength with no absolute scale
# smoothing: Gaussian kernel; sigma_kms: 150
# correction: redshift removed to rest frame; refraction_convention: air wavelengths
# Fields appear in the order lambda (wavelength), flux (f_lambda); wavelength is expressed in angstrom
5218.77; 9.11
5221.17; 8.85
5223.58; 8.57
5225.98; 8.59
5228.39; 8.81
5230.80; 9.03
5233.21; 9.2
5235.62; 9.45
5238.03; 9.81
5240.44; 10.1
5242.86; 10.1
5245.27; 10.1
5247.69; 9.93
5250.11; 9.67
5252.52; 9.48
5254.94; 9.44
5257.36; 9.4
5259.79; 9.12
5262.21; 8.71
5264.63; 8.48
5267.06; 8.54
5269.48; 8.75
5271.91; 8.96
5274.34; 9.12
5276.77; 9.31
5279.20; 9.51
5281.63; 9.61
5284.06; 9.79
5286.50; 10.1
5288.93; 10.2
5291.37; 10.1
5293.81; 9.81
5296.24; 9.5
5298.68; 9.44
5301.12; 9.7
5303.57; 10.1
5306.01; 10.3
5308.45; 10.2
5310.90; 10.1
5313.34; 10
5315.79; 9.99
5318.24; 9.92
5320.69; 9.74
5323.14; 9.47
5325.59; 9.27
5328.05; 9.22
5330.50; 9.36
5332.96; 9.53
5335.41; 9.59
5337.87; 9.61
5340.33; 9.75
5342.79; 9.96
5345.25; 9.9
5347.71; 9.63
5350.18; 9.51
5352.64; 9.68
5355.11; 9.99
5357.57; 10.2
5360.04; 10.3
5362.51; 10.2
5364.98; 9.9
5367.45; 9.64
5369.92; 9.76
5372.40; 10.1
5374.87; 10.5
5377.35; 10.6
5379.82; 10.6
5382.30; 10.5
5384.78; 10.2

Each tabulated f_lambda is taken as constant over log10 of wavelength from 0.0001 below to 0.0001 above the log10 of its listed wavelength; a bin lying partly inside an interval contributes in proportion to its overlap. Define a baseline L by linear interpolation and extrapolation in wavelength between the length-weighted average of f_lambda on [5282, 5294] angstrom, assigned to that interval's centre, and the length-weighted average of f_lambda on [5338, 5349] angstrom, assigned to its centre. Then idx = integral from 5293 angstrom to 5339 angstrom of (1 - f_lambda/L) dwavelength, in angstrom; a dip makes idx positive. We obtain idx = 0.7 angstrom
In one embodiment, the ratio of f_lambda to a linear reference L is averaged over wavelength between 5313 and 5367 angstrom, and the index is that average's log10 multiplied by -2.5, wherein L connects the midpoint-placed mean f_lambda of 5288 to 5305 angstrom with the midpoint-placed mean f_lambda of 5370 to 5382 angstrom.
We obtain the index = 0.042 mag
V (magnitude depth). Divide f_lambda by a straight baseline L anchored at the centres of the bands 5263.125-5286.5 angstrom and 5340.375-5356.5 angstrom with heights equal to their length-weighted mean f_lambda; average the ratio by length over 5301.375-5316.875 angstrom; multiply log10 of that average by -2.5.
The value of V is -0.07 mag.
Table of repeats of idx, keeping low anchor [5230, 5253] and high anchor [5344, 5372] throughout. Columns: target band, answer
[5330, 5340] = 0.30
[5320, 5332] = 0.53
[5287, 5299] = -0.08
